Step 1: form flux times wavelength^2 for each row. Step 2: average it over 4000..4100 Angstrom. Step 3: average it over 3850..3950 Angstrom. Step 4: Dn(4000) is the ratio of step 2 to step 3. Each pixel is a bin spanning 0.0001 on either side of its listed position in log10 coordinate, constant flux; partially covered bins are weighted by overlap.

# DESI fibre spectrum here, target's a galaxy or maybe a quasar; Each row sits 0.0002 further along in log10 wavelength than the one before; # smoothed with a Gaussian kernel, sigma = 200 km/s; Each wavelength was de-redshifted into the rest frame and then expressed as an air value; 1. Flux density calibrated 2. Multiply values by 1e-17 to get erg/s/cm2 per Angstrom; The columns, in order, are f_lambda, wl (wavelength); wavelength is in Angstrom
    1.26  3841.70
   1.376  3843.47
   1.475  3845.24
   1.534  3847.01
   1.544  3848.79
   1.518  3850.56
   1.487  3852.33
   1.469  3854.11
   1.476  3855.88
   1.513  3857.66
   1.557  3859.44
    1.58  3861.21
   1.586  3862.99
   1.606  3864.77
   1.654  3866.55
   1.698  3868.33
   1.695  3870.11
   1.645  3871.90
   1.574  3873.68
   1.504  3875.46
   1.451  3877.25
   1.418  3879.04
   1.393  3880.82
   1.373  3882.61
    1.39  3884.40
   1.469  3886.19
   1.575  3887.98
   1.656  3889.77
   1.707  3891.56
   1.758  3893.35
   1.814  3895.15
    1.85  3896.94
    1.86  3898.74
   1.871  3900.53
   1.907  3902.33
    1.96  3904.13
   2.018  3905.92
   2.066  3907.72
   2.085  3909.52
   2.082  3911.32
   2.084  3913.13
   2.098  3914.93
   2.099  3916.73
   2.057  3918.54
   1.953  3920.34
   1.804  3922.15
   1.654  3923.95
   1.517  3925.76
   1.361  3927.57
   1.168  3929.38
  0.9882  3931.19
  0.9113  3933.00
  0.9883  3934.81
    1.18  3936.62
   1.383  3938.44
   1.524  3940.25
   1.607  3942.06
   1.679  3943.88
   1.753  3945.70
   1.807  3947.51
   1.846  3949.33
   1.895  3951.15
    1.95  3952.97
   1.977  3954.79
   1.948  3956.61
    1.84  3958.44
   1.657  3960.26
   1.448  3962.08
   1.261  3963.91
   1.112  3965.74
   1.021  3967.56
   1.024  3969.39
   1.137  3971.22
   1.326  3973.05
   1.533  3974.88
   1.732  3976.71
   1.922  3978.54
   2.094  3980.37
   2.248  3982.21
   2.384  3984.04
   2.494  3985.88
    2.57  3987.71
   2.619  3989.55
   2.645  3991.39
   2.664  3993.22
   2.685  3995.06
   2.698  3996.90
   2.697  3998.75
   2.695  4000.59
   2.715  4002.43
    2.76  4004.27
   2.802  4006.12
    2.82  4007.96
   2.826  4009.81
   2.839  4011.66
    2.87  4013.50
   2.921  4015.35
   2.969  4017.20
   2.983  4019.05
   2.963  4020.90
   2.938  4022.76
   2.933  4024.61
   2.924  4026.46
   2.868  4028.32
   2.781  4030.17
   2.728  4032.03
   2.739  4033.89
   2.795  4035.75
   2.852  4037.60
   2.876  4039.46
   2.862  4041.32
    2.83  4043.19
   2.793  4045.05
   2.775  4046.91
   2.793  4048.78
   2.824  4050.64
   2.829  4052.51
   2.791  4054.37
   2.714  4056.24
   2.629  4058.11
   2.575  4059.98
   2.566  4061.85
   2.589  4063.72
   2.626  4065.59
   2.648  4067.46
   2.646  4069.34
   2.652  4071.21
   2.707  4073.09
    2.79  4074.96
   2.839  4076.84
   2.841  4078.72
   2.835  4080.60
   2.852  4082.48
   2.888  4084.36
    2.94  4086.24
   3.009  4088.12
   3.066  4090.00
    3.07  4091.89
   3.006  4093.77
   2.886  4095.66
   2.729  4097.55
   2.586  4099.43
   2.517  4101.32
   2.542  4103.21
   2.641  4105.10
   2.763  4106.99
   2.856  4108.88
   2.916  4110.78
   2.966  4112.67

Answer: 1.9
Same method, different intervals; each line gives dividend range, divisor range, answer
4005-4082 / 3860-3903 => 1.87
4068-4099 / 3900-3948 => 1.83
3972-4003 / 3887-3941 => 1.42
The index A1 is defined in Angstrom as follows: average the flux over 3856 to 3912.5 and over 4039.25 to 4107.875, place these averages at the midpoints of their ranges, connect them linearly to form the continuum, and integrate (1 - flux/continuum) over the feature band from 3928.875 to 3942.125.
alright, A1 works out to 5.3 Angstrom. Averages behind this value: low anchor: 1.69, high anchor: 2.77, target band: 1.2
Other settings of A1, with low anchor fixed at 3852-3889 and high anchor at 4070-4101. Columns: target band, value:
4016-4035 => -3.1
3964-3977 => 5.4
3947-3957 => 0.6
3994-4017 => -4.1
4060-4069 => 0.4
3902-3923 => -2.8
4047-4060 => -0.5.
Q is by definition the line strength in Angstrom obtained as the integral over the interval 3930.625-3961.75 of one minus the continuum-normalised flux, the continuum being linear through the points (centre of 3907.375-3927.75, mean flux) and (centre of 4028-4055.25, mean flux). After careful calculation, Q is 8.0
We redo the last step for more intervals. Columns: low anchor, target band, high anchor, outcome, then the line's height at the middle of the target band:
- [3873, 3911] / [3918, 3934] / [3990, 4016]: 4.3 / 2.03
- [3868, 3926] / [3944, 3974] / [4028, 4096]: 8.1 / 2.15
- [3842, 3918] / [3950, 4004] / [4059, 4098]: 5.6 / 2.23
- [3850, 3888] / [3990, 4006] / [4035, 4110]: -2.6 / 2.32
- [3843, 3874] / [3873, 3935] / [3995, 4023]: 8.1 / 1.94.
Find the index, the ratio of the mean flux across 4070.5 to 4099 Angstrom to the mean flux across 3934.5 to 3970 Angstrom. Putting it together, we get 1.84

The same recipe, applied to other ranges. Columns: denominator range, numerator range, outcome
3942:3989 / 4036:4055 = 1.61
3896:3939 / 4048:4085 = 1.60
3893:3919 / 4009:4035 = 1.46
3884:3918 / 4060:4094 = 1.50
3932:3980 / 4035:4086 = 1.81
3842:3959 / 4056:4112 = 1.68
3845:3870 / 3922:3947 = 0.89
